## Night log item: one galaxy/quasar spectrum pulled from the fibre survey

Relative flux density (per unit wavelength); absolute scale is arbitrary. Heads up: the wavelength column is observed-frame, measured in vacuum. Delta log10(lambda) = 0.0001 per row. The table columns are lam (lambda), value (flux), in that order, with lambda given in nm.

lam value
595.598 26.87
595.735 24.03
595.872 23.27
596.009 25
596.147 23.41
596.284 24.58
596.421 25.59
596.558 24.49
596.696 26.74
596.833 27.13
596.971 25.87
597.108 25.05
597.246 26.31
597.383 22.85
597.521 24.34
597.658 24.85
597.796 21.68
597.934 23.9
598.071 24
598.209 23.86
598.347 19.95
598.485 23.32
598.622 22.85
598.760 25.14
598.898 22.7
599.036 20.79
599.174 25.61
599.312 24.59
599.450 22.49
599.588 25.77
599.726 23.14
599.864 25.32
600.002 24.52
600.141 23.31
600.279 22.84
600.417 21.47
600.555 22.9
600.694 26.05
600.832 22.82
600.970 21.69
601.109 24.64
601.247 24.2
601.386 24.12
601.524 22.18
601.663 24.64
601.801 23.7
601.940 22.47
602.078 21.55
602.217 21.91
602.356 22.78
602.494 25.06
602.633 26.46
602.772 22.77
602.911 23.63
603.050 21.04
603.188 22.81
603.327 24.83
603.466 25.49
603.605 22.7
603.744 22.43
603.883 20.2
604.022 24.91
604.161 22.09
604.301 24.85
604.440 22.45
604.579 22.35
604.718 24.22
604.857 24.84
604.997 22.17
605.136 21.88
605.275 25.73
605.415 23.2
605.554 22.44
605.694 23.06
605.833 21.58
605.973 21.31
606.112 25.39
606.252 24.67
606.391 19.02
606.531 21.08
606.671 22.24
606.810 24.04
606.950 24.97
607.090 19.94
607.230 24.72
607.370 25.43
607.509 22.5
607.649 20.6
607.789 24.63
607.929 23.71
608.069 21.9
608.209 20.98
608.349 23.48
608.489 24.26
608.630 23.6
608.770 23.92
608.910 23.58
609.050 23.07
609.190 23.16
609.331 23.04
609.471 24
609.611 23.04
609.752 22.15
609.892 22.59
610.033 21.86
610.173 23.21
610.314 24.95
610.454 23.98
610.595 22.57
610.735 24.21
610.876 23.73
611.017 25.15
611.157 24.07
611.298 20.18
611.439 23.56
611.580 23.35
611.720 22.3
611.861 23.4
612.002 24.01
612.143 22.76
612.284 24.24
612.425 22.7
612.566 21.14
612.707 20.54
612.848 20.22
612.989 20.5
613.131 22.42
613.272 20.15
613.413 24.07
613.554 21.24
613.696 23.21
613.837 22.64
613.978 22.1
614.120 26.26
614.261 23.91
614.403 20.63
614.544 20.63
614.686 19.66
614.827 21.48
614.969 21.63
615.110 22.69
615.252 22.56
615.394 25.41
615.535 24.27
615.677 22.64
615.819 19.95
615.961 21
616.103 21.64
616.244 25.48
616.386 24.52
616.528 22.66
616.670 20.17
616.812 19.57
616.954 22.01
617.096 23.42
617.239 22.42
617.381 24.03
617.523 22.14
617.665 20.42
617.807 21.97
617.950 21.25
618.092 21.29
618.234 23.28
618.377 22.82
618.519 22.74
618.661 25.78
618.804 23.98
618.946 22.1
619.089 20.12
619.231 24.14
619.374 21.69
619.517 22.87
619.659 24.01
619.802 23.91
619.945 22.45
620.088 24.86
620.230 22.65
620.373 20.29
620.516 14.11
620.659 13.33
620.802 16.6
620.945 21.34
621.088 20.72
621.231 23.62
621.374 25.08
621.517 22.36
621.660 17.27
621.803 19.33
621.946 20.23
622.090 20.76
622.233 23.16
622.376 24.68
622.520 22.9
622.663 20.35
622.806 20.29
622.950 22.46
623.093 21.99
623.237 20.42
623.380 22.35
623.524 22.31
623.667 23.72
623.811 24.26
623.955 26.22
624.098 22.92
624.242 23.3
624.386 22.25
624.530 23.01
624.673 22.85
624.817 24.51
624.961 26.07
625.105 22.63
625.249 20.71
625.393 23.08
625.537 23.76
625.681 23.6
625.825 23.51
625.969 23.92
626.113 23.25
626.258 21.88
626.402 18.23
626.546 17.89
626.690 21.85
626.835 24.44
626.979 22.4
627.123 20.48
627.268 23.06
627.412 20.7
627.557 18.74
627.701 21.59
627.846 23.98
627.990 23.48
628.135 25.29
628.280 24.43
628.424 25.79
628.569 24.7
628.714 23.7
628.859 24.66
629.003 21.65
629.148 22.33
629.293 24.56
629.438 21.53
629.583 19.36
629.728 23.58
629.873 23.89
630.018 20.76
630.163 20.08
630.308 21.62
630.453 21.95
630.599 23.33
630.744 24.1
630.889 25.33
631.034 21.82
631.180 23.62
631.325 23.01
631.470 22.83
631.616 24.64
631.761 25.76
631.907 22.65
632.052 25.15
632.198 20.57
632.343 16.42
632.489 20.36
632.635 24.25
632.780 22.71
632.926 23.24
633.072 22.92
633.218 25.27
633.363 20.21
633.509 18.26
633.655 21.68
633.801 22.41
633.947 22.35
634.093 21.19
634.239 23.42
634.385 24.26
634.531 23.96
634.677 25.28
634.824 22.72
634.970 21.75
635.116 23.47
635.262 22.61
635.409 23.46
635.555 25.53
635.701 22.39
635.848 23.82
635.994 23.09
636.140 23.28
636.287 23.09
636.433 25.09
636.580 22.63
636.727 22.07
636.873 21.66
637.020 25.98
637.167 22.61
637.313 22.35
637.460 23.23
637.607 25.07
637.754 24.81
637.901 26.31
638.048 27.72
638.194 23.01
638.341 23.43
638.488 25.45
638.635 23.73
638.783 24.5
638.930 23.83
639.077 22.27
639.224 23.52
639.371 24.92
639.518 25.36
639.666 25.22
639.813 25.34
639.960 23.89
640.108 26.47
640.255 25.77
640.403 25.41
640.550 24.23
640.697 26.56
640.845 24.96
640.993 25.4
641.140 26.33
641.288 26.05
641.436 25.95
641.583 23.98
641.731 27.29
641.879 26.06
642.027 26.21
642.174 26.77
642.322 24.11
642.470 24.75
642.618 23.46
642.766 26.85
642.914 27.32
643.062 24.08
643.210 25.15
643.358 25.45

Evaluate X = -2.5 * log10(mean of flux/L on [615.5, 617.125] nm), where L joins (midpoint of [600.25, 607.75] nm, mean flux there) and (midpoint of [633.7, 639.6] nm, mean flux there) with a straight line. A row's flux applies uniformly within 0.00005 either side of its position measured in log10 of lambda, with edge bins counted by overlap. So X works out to 0.05 mag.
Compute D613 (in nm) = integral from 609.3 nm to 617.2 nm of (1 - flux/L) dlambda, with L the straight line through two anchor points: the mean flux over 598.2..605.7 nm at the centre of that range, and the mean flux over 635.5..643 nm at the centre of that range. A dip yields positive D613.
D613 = 0.39 nm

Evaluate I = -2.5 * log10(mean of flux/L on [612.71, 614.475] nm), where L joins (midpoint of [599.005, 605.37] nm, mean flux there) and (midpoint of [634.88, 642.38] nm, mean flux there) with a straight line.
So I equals 0.07 mag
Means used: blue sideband 23.5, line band 22.2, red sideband 24.5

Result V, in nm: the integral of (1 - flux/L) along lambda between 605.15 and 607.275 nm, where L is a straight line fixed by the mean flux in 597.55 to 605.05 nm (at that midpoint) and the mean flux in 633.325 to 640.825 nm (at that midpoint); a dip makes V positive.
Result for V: 0.055 nm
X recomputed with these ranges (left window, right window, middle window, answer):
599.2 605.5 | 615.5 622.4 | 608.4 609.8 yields -0.03 mag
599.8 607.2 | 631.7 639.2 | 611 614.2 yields 0.03 mag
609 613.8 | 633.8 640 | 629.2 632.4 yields 0.04 mag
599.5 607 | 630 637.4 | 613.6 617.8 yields 0.03 mag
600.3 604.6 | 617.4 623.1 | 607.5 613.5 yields -0.02 mag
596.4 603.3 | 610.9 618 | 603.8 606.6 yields 0.02 mag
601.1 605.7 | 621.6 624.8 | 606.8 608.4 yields 0.00 mag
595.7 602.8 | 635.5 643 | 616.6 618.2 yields 0.12 mag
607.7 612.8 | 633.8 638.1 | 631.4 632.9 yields 0.05 mag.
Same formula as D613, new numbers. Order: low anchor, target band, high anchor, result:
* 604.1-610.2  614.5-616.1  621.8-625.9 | 0.06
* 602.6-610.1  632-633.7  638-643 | 0.21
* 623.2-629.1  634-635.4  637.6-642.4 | 0.06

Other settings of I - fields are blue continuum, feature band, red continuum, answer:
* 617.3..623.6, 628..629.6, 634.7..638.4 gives -0.041 mag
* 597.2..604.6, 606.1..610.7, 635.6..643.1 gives 0.028 mag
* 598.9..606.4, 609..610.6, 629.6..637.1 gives 0.003 mag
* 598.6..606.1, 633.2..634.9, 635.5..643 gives 0.093 mag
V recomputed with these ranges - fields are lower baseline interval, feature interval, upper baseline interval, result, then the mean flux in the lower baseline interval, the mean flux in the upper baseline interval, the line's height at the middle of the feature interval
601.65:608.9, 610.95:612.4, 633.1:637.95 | -0.009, 23.1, 23.2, 23.1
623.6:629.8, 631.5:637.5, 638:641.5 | 0.310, 22.9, 24.9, 24.1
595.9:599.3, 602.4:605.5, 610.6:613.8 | 0.004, 24.2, 22.6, 23.5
